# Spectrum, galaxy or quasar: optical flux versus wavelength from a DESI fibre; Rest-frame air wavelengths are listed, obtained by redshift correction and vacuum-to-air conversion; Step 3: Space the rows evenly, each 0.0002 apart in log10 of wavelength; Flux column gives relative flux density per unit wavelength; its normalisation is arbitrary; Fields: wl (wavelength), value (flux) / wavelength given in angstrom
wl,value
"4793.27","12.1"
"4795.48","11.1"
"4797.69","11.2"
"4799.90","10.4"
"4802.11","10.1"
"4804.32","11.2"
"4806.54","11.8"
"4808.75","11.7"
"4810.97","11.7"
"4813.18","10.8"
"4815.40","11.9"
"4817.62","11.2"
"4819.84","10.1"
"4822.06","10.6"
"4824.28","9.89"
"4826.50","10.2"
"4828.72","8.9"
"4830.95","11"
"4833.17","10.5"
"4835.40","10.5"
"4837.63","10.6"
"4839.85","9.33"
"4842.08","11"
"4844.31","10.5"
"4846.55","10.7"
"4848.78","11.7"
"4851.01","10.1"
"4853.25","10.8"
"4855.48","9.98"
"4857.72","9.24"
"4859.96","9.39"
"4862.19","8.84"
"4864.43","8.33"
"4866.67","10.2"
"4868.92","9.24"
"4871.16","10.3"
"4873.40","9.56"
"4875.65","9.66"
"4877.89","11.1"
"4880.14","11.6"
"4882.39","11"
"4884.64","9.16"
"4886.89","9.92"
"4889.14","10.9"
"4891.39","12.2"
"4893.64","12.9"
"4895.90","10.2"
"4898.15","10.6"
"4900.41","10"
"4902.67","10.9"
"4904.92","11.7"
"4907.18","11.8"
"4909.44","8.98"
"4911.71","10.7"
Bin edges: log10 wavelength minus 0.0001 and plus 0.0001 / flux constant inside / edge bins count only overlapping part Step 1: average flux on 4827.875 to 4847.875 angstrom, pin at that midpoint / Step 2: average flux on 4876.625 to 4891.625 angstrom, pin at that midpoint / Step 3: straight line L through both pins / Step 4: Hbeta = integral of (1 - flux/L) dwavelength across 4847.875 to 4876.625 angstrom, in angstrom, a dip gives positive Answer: 2.13 angstrom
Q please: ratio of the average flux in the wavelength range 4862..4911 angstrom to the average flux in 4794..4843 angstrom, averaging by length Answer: 0.97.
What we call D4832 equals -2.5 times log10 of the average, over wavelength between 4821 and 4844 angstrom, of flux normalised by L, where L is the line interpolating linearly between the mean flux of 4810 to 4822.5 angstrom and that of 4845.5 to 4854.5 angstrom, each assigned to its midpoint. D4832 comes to 0.07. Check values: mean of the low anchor 11.1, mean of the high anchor 10.8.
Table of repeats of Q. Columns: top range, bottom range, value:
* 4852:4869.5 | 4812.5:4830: 0.91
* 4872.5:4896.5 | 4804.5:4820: 0.95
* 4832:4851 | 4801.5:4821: 0.95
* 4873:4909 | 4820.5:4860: 1.05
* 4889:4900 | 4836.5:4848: 1.08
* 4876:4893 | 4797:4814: 0.98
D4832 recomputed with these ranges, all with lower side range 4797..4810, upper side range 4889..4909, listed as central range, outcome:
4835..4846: 0.073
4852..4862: 0.142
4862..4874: 0.179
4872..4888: 0.089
